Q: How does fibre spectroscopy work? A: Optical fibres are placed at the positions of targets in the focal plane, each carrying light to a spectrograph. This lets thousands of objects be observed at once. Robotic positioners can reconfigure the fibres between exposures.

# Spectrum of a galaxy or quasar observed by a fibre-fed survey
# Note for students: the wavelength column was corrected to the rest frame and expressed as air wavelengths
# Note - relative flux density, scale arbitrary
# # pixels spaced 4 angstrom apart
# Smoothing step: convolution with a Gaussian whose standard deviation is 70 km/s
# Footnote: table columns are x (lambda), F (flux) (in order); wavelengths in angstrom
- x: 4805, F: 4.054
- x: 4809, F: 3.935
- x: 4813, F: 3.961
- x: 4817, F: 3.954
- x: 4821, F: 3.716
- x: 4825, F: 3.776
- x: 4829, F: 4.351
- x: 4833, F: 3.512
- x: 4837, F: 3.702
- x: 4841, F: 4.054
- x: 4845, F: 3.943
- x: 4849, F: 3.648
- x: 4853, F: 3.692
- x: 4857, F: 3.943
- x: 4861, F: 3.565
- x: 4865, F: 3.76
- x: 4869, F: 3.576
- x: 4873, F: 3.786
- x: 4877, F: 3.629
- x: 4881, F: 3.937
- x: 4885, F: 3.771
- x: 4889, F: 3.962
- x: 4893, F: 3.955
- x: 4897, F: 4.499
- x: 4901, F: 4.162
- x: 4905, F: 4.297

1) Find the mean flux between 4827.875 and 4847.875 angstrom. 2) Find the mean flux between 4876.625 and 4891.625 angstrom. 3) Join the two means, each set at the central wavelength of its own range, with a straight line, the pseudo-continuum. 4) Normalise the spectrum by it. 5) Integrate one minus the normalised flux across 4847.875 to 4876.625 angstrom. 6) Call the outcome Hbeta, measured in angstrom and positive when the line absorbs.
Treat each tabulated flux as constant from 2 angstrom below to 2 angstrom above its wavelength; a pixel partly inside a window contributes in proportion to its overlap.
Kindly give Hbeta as 1.2 angstrom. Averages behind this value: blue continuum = 3.88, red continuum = 3.85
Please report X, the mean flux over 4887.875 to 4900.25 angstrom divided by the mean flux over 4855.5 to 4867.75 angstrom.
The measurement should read 1.1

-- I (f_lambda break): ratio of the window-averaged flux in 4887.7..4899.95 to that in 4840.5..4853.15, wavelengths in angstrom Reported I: 1.08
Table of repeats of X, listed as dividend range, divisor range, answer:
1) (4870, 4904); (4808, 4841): 1.02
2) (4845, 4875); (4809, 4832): 0.95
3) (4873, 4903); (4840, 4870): 1.05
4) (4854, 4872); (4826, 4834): 0.94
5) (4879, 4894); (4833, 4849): 1.02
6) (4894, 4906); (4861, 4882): 1.16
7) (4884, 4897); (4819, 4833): 1.03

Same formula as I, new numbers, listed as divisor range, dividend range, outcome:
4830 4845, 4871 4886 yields 0.99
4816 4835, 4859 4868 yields 0.95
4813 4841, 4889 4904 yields 1.08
